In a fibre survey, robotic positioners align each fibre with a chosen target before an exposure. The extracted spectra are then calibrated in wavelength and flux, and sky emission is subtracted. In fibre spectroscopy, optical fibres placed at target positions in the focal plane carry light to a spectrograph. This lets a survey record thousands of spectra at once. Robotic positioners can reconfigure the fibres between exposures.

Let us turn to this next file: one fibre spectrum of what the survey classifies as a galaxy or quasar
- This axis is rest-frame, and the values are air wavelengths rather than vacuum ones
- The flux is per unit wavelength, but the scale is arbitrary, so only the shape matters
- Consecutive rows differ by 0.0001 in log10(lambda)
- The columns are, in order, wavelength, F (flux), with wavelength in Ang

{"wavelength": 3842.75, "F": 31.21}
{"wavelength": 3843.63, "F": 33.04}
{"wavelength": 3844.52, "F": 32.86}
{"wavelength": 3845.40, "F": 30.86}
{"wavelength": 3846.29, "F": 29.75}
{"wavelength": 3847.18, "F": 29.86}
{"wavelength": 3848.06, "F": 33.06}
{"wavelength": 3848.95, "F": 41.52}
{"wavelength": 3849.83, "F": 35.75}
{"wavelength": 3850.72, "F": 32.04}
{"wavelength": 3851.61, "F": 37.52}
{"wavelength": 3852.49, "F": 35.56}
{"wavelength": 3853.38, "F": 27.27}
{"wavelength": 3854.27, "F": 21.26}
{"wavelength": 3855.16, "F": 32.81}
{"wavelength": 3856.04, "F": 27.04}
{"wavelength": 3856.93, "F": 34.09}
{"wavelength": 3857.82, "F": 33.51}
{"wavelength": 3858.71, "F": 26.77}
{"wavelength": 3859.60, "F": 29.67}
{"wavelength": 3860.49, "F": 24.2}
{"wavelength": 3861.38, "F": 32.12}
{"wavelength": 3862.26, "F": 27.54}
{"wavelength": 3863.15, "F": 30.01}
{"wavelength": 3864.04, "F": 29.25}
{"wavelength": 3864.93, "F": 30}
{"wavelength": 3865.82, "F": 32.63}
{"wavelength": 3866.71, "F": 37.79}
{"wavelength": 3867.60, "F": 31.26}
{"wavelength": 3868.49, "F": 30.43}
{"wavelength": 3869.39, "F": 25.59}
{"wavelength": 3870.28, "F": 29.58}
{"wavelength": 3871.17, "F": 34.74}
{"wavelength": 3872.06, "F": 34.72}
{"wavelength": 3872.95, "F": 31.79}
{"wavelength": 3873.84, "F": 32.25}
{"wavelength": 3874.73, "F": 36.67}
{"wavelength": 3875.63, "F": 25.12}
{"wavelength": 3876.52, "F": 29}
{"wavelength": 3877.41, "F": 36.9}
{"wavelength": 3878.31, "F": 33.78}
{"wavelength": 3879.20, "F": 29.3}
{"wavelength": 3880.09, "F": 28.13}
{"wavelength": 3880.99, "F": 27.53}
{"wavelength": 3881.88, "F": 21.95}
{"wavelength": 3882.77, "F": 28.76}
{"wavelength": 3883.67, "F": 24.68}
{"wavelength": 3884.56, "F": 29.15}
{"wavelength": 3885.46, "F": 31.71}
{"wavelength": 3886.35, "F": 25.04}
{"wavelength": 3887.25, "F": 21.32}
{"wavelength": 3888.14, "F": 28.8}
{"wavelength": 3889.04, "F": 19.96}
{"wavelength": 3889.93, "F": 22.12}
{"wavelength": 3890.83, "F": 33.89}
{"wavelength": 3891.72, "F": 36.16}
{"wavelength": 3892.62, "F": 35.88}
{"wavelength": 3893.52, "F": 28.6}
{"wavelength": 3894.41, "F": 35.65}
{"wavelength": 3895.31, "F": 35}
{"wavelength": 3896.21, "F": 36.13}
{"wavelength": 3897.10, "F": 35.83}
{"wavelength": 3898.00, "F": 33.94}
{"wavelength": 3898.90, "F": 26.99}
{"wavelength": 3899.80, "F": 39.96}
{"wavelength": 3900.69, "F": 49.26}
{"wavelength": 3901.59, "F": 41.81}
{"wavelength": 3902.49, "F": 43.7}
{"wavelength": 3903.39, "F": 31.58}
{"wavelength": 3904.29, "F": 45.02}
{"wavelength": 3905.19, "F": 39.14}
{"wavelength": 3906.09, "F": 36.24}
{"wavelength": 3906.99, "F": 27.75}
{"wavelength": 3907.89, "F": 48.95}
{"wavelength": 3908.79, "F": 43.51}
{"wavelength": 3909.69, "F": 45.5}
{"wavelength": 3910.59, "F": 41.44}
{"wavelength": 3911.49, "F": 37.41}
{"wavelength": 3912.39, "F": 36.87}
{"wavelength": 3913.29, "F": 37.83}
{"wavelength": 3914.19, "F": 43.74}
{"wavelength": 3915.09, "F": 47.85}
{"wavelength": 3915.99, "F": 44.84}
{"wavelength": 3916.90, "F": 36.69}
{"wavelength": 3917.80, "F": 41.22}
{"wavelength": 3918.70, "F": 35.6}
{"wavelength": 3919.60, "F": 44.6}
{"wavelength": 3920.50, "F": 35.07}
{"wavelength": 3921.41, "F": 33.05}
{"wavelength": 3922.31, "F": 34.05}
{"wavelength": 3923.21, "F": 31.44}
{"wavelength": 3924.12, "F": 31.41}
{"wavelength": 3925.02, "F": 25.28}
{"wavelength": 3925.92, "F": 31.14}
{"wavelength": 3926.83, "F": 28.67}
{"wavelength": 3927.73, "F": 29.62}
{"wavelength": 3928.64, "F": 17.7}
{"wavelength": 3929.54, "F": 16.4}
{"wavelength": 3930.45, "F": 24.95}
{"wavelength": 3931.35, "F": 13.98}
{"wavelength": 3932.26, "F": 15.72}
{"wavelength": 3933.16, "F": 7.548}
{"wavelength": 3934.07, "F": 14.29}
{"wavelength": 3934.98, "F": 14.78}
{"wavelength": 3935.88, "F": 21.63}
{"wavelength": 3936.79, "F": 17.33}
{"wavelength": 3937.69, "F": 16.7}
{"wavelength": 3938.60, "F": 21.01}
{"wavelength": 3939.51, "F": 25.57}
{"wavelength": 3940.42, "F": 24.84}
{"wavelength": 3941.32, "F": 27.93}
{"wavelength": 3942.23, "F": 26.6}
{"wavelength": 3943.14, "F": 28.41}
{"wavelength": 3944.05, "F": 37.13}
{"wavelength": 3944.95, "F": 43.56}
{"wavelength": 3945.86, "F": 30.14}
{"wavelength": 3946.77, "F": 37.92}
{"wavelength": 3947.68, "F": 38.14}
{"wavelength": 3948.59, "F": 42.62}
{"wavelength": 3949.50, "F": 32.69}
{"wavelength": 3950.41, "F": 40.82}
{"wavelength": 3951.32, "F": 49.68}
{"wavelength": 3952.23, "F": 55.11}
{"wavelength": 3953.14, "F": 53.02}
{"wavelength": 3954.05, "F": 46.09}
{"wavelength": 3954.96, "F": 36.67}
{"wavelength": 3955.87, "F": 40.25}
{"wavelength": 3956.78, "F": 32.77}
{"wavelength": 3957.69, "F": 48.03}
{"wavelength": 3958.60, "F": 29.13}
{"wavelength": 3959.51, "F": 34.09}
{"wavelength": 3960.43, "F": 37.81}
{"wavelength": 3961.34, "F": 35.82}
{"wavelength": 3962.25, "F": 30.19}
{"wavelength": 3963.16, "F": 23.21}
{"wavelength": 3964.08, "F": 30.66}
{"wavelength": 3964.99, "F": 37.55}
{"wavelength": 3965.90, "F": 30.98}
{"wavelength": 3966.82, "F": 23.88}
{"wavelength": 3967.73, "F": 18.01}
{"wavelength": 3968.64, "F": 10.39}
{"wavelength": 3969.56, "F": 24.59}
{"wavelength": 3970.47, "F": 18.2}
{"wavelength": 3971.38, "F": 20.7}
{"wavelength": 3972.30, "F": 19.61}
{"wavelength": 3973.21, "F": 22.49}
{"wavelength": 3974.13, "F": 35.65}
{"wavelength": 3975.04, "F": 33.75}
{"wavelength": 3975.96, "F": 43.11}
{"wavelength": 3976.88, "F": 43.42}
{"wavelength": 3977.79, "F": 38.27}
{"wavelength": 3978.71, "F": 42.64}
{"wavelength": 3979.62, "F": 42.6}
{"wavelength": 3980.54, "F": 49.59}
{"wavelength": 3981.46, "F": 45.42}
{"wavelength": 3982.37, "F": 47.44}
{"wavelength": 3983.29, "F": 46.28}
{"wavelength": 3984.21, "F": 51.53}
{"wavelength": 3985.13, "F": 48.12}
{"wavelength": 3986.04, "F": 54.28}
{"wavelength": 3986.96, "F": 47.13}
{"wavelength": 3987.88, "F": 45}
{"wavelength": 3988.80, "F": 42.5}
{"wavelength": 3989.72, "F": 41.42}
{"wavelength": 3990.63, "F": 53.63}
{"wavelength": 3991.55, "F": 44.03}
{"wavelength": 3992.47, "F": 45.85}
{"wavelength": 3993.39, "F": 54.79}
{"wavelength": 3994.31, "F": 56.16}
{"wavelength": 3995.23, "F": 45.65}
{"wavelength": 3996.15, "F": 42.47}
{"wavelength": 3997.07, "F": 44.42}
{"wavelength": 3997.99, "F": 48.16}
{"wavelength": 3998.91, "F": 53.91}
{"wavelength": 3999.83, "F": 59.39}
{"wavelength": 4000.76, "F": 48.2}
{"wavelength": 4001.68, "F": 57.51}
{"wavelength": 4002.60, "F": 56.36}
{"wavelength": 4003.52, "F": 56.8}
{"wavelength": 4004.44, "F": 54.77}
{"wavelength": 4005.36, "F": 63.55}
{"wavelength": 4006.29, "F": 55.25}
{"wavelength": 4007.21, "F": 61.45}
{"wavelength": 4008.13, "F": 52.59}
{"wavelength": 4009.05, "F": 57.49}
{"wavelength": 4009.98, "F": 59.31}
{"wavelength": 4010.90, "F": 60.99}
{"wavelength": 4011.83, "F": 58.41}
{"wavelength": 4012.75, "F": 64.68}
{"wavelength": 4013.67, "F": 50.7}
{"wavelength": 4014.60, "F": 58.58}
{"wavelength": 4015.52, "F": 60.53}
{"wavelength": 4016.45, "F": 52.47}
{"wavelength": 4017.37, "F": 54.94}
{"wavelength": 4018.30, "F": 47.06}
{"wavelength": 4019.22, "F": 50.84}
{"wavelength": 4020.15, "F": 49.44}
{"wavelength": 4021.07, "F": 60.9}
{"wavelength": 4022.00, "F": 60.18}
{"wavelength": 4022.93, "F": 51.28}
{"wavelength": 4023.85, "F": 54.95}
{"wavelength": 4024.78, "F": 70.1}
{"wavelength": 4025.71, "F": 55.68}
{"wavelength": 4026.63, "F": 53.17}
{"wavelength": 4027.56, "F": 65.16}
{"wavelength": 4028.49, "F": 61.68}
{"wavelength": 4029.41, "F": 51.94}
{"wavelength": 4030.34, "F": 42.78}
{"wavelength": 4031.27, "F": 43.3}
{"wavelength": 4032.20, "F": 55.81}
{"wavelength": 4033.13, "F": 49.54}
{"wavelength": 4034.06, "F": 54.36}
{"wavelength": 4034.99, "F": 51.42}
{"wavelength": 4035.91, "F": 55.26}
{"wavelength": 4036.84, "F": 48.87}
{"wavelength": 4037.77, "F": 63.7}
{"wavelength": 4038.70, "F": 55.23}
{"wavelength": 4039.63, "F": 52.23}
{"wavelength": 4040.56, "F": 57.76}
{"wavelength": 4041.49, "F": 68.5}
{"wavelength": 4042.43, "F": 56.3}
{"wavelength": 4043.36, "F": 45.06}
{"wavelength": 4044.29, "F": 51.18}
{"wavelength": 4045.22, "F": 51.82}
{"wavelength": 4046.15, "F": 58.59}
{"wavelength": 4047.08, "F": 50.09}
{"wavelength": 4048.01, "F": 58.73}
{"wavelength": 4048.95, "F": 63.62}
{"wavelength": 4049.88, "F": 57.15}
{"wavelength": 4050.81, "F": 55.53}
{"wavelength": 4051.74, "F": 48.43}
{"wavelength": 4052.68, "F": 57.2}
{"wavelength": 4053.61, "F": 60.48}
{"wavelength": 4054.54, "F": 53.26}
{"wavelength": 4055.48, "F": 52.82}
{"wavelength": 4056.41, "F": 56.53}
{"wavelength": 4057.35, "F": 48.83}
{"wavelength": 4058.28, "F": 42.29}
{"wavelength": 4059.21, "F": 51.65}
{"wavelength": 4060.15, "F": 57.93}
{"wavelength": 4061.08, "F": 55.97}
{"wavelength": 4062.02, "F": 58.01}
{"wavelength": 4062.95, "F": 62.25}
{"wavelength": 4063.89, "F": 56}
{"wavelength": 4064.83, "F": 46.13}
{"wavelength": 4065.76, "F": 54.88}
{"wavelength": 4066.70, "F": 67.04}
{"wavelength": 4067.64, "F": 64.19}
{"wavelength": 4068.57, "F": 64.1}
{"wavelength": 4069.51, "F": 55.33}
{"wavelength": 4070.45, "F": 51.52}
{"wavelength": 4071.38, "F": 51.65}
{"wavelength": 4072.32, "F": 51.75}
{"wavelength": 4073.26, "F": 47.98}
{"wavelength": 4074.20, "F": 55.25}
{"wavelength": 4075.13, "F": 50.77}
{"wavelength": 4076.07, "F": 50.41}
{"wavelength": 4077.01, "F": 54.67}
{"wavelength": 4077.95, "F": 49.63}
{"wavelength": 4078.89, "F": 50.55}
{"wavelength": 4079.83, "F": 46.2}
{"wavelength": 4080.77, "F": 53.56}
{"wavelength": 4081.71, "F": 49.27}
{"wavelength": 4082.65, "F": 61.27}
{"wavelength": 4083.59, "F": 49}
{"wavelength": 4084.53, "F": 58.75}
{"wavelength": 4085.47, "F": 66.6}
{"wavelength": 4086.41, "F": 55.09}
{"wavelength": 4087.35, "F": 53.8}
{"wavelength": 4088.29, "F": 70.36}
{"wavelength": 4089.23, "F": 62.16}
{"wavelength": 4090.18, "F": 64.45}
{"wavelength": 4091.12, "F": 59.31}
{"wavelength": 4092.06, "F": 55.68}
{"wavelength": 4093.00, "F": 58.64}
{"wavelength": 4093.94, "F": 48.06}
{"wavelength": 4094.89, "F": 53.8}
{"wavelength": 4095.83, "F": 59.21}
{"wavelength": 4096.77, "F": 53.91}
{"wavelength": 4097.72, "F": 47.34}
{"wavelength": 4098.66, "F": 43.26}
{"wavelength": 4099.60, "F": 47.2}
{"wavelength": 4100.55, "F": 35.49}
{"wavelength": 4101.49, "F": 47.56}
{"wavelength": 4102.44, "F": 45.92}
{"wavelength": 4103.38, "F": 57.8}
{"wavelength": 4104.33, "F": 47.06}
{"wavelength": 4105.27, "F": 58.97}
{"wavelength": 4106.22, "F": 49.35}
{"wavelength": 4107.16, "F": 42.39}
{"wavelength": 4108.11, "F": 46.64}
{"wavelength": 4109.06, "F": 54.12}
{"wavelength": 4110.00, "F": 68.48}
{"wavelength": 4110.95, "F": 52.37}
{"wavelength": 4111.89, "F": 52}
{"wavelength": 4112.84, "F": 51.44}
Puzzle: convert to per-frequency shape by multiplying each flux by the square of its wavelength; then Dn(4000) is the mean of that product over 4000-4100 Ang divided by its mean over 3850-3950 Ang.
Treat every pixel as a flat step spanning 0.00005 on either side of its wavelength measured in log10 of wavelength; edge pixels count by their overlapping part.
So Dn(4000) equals 1.9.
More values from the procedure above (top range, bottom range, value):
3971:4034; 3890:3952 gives 1.59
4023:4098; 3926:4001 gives 1.63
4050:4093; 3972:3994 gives 1.33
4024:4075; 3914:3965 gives 1.82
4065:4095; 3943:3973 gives 1.75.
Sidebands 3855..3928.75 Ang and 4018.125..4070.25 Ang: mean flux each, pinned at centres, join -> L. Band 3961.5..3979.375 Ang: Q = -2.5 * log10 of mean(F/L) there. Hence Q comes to 0.47 mag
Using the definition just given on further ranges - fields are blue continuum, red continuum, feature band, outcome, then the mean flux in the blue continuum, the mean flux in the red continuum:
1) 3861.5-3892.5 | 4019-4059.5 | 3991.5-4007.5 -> -0.091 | 29.7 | 54.7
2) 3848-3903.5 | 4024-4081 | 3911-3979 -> 0.267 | 31.5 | 54.6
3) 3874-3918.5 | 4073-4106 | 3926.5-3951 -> 0.442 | 34.7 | 53.4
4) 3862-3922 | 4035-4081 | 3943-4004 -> 0.099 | 34.1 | 54.6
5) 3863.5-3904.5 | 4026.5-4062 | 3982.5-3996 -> -0.035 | 31.9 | 54.4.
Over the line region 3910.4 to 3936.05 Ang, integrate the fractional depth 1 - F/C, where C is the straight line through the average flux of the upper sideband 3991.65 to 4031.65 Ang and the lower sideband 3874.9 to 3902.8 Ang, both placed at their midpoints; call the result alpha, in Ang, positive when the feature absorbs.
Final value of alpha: 5.03 Ang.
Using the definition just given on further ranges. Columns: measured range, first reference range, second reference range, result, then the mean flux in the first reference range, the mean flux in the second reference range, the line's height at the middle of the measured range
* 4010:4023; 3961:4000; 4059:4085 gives -3.1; 39.3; 54.5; 45.3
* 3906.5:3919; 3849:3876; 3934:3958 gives -3.1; 31.1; 33.7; 32.7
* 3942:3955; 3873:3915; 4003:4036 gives 1.0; 34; 55.8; 43.5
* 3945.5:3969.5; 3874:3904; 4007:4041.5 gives 4.5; 31.7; 55.7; 43.9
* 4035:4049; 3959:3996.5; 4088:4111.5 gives -2.9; 38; 53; 45.9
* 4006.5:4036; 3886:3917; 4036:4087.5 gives -3.2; 36.5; 54.8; 50.2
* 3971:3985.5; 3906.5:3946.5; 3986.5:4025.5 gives 2.0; 30.5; 53.7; 45.6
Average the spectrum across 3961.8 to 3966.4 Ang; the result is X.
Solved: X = 30.4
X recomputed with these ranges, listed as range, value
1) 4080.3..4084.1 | 53.3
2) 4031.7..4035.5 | 52.8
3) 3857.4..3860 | 29.9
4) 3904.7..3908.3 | 38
